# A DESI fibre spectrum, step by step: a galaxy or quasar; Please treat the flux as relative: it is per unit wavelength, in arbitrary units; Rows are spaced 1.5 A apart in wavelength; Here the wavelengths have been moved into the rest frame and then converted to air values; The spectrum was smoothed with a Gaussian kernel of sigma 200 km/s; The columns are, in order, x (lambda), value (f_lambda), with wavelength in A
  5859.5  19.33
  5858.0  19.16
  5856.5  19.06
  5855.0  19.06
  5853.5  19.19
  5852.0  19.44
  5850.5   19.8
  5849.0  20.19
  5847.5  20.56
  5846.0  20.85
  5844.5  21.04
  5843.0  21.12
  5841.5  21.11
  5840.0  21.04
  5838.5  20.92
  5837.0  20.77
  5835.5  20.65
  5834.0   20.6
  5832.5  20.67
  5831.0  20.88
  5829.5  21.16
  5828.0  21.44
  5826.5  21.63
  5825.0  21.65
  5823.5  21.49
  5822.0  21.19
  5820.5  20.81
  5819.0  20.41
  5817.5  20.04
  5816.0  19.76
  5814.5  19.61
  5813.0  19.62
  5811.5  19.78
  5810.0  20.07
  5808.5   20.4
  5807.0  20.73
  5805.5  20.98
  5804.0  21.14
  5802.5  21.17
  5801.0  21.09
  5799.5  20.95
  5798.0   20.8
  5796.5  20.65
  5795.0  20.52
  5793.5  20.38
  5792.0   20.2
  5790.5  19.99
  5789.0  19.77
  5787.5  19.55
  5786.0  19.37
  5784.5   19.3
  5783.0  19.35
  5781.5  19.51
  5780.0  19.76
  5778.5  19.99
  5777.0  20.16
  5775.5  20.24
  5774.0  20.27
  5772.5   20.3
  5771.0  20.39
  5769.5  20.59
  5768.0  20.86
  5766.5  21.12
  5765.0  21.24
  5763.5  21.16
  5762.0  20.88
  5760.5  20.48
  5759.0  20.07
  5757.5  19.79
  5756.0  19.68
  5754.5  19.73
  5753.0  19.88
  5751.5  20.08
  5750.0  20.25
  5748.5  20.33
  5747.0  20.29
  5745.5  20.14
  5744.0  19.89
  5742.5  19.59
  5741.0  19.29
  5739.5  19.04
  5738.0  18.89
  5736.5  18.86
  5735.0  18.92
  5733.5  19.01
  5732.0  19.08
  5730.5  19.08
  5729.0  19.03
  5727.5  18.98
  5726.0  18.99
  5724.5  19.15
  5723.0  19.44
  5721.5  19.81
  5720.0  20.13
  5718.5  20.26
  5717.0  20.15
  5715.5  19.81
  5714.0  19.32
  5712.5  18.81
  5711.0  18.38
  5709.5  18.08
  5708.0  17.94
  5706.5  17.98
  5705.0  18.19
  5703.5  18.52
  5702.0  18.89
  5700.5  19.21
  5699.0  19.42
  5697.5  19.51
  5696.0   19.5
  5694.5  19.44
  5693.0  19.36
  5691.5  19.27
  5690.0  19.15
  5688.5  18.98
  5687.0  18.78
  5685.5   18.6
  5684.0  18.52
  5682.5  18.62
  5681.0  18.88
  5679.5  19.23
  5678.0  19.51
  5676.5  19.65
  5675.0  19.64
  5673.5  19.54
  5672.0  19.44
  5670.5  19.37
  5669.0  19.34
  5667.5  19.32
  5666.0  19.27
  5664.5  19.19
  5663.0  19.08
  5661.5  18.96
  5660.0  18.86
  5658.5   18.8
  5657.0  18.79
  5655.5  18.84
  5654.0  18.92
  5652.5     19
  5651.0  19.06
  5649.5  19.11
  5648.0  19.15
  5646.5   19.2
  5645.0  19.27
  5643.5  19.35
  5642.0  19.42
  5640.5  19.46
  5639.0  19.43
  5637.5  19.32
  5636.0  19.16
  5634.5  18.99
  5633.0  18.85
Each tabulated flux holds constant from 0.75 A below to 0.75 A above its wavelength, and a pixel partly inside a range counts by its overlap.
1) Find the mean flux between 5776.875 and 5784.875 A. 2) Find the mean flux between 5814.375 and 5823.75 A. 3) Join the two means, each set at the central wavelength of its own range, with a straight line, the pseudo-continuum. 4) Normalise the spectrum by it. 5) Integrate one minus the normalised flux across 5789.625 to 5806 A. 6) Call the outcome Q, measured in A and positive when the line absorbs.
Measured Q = -0.6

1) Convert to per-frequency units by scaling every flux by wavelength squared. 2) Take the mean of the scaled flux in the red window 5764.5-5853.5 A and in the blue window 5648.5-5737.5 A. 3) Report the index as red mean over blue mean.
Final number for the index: 1.12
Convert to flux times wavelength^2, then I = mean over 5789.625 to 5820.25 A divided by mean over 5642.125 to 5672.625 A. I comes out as 1.12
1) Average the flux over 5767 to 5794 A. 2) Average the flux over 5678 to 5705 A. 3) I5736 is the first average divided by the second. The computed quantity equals 1.05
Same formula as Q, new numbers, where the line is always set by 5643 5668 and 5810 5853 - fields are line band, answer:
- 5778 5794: 0.39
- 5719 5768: 0.18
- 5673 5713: 0.93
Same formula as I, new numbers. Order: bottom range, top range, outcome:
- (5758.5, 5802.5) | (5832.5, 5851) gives 1.04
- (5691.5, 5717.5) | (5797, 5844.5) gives 1.14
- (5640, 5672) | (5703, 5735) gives 1.02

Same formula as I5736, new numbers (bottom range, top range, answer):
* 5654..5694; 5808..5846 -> 1.08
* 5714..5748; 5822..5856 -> 1.06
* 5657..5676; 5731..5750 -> 1.01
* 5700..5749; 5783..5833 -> 1.07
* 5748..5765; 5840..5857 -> 1.00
